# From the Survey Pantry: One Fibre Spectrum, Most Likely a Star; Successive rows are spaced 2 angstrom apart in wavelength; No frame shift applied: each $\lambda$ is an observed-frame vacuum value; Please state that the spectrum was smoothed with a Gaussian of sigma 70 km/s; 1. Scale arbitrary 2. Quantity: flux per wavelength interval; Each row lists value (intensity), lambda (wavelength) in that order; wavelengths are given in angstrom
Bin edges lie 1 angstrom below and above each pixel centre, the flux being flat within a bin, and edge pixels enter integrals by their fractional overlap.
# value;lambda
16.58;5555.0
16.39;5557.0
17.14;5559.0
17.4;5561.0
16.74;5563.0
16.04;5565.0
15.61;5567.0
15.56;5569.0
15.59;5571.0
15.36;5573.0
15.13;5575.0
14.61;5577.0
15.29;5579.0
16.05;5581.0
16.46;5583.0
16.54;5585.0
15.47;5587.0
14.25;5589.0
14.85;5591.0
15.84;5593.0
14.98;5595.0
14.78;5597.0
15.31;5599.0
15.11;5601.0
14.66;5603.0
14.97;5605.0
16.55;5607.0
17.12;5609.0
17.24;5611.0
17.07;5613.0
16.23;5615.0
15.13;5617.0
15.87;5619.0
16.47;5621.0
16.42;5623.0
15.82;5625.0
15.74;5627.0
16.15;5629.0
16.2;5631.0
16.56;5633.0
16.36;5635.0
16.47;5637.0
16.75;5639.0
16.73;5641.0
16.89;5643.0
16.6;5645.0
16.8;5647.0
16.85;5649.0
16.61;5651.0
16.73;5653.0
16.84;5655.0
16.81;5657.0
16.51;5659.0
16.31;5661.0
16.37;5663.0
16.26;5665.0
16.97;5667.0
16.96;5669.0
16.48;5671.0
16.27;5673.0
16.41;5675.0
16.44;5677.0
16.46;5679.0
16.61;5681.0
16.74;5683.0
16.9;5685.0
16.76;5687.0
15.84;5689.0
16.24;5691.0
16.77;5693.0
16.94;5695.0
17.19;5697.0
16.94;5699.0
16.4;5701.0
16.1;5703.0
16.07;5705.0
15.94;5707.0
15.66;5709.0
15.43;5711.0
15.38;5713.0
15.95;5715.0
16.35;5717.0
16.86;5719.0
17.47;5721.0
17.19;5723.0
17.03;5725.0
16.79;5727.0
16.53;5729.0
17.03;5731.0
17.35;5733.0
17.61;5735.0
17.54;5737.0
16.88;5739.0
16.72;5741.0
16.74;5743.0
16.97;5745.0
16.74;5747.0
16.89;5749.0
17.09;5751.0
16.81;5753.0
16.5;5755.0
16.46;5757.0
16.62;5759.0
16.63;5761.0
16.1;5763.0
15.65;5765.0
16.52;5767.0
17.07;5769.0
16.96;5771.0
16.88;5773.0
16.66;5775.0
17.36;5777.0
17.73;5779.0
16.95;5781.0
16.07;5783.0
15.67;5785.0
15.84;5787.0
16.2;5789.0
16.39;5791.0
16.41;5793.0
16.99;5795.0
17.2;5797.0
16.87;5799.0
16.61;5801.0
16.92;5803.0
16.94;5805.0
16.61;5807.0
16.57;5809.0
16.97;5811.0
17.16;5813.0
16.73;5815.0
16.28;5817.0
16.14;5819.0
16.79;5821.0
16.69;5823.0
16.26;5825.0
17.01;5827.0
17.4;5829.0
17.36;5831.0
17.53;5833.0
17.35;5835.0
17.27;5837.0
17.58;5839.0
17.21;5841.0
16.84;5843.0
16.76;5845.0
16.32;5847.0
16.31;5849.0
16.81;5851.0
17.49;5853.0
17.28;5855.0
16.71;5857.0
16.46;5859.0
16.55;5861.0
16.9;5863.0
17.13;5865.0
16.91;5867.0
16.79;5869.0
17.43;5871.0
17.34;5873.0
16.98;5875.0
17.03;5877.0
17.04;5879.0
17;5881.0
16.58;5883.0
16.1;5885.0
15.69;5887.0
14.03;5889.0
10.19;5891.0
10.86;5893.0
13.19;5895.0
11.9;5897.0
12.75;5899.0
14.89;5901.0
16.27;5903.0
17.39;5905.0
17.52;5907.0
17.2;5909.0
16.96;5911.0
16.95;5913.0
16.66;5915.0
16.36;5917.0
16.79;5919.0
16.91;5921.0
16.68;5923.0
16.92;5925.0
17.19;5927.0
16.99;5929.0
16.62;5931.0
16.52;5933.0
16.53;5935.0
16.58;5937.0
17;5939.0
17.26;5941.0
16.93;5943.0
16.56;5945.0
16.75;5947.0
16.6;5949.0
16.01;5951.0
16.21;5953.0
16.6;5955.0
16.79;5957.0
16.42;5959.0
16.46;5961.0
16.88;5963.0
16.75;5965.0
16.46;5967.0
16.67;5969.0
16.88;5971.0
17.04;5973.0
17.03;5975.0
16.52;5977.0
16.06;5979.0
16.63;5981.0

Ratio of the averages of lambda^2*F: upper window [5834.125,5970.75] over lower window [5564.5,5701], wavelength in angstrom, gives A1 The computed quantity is 1.11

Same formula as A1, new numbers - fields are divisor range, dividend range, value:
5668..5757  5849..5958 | 1.04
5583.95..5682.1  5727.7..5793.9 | 1.08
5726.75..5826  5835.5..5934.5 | 1.01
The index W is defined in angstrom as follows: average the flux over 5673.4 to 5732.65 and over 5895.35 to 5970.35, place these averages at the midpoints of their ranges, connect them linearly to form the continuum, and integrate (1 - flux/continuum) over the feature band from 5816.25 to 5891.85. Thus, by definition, -0.8 angstrom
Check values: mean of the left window 16.5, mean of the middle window 16.6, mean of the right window 16.4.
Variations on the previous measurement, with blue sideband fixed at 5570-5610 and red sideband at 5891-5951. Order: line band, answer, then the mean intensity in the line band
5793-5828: -2.0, 16.7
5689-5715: -1.0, 16.2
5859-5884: -1.6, 17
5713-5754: -3.1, 16.9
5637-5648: -0.8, 16.7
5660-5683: -1.4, 16.5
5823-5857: -2.4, 17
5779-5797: -0.7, 16.4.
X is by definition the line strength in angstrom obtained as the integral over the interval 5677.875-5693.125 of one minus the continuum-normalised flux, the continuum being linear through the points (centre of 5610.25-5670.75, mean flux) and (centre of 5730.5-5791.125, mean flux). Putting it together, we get 0.05 angstrom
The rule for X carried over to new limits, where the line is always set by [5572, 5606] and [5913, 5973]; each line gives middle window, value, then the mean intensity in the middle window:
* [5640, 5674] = -2.4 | 16.6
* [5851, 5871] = -0.7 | 16.9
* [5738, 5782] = -2.2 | 16.8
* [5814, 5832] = -0.6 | 16.7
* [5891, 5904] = 2.7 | 13.1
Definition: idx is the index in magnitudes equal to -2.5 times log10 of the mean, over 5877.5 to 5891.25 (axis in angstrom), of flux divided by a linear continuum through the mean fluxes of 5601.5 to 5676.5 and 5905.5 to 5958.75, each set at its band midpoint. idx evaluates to 0.08 mag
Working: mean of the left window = 16.4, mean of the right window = 16.8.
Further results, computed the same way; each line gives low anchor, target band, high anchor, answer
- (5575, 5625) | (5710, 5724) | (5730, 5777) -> 0.01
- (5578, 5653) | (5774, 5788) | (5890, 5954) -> -0.04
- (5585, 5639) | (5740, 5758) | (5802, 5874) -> -0.02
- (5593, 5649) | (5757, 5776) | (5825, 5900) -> -0.03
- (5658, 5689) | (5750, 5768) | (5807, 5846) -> 0.02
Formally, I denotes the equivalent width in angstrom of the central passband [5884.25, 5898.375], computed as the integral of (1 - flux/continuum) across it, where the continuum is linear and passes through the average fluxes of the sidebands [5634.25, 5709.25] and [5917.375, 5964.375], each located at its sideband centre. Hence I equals 3.0 angstrom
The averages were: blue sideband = 16.6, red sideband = 16.7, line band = 13.1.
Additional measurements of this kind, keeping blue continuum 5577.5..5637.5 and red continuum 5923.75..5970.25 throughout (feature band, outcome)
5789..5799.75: -0.3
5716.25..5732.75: -0.8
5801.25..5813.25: -0.4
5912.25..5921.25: -0.1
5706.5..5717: 0.2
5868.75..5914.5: 2.7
